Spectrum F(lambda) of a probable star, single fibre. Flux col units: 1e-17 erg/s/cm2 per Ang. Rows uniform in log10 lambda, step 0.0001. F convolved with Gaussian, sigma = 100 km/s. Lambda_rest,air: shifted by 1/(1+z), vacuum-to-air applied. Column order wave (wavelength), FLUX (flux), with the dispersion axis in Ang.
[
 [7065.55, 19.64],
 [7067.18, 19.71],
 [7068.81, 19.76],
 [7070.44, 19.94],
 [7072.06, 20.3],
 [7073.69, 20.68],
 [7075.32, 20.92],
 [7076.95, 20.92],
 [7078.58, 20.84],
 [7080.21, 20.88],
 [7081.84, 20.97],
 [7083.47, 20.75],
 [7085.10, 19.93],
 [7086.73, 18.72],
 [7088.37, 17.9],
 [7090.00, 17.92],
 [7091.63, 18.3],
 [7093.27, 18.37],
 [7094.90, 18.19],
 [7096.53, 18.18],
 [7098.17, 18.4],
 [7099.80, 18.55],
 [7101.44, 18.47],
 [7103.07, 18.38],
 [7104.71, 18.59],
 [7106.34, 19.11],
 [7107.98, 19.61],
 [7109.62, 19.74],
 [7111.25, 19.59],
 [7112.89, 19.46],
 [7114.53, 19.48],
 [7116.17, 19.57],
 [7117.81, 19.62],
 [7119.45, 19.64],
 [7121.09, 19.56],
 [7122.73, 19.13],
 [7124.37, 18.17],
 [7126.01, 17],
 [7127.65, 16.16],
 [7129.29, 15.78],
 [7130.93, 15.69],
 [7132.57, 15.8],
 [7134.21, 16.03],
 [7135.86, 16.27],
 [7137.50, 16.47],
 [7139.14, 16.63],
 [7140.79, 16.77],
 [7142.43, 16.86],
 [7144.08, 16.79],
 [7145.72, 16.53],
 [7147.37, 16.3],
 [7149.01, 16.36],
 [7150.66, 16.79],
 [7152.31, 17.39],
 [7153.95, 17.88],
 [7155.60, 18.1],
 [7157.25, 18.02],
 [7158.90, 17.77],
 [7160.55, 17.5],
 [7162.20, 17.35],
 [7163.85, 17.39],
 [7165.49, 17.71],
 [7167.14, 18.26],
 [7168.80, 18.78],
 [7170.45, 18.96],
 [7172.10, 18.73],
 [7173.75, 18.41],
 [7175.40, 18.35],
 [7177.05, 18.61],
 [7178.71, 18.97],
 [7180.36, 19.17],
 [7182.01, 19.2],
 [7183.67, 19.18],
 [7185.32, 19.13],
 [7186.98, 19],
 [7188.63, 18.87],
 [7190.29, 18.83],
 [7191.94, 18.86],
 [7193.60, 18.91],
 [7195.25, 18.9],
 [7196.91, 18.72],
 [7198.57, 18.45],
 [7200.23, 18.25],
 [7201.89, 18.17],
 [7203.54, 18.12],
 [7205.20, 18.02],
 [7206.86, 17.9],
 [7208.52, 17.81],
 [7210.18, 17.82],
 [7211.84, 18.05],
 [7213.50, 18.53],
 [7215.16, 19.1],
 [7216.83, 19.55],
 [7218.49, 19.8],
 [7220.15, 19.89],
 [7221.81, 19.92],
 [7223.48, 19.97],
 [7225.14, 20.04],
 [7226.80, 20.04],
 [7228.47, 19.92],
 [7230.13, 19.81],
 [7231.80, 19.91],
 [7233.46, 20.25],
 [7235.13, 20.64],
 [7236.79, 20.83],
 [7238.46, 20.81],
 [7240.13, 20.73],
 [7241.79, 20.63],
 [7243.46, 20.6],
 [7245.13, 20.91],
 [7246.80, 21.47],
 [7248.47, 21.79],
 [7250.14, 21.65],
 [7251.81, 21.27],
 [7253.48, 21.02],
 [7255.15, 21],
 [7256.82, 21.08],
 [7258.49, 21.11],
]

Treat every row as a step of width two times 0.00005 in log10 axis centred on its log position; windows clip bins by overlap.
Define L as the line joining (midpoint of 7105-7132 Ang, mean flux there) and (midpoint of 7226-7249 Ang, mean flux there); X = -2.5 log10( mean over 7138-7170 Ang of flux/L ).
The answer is 0.11 mag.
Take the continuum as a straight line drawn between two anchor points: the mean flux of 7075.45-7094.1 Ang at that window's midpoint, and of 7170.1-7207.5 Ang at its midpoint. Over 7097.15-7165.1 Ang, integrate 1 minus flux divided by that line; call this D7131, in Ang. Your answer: 5.1 Ang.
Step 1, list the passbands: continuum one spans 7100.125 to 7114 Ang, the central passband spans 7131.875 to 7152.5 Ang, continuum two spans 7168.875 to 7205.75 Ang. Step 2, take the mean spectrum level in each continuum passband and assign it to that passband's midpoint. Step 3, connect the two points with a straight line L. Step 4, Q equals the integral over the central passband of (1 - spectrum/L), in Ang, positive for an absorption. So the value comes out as 2.6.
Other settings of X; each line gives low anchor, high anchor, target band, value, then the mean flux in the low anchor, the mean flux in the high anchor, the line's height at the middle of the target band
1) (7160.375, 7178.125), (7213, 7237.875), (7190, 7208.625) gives 0.04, 18.2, 19.9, 19.1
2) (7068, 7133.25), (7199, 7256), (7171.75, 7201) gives 0.04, 19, 19.8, 19.5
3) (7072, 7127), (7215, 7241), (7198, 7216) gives 0.10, 19.3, 20.1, 20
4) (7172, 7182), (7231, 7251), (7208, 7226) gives 0.05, 18.8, 20.9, 20.1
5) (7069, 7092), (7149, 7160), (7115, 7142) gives 0.06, 20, 17.5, 18.4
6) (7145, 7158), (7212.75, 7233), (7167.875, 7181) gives -0.04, 17.2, 19.7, 18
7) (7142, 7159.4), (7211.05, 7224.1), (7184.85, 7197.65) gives -0.02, 17.2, 19.3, 18.5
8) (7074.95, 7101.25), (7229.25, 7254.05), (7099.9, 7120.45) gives 0.02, 19.3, 20.8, 19.5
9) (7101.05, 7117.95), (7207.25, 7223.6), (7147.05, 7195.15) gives 0.05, 19.2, 19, 19.1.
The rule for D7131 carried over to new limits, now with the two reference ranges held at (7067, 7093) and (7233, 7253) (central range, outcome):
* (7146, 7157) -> 1.7 Ang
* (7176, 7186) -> 0.7 Ang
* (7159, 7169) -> 1.3 Ang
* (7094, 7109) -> 1.0 Ang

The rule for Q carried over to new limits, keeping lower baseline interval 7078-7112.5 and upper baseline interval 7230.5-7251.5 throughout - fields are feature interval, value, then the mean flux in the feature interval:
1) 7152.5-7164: 1.2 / 17.7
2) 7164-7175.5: 0.9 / 18.4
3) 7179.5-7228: 3.5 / 18.9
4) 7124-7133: 1.4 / 16.4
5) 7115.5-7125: 0.1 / 19.3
